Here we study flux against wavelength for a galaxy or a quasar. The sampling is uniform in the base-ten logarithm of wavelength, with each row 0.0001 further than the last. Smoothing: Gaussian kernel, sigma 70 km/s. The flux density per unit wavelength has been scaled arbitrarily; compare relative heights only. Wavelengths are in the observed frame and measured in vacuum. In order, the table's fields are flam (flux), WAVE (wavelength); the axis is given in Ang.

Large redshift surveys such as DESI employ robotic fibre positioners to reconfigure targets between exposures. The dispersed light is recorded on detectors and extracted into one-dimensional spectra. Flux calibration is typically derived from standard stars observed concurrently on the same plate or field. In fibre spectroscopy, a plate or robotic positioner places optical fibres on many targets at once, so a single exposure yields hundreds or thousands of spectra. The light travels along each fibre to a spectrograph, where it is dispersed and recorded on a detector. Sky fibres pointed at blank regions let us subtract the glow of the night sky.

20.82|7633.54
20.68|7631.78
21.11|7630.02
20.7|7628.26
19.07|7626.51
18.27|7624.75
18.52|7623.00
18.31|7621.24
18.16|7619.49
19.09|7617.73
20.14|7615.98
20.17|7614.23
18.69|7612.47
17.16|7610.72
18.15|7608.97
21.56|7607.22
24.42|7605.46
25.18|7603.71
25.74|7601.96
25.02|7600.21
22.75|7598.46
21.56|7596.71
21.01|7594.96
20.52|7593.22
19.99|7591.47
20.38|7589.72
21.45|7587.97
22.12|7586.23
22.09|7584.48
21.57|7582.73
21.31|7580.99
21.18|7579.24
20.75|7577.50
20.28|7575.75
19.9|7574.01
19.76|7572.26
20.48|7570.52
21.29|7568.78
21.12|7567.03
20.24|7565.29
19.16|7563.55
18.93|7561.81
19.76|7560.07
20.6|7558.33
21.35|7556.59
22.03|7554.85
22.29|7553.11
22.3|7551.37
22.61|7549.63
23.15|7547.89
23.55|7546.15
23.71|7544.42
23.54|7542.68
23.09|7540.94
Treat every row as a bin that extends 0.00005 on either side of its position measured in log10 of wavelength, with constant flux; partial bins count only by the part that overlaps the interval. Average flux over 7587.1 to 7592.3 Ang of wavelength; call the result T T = 20.6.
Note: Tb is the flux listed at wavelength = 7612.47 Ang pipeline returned 18.69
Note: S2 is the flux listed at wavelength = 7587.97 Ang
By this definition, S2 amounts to 21.45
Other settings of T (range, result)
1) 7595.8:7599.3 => 22.1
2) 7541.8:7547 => 23.6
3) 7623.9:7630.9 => 19.8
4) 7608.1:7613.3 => 18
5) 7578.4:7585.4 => 21.5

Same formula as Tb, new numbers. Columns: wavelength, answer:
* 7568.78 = 21.29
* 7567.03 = 21.12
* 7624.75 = 18.27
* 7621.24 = 18.31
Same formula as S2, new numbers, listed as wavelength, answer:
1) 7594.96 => 21.01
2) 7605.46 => 24.42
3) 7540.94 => 23.09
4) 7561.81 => 18.93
